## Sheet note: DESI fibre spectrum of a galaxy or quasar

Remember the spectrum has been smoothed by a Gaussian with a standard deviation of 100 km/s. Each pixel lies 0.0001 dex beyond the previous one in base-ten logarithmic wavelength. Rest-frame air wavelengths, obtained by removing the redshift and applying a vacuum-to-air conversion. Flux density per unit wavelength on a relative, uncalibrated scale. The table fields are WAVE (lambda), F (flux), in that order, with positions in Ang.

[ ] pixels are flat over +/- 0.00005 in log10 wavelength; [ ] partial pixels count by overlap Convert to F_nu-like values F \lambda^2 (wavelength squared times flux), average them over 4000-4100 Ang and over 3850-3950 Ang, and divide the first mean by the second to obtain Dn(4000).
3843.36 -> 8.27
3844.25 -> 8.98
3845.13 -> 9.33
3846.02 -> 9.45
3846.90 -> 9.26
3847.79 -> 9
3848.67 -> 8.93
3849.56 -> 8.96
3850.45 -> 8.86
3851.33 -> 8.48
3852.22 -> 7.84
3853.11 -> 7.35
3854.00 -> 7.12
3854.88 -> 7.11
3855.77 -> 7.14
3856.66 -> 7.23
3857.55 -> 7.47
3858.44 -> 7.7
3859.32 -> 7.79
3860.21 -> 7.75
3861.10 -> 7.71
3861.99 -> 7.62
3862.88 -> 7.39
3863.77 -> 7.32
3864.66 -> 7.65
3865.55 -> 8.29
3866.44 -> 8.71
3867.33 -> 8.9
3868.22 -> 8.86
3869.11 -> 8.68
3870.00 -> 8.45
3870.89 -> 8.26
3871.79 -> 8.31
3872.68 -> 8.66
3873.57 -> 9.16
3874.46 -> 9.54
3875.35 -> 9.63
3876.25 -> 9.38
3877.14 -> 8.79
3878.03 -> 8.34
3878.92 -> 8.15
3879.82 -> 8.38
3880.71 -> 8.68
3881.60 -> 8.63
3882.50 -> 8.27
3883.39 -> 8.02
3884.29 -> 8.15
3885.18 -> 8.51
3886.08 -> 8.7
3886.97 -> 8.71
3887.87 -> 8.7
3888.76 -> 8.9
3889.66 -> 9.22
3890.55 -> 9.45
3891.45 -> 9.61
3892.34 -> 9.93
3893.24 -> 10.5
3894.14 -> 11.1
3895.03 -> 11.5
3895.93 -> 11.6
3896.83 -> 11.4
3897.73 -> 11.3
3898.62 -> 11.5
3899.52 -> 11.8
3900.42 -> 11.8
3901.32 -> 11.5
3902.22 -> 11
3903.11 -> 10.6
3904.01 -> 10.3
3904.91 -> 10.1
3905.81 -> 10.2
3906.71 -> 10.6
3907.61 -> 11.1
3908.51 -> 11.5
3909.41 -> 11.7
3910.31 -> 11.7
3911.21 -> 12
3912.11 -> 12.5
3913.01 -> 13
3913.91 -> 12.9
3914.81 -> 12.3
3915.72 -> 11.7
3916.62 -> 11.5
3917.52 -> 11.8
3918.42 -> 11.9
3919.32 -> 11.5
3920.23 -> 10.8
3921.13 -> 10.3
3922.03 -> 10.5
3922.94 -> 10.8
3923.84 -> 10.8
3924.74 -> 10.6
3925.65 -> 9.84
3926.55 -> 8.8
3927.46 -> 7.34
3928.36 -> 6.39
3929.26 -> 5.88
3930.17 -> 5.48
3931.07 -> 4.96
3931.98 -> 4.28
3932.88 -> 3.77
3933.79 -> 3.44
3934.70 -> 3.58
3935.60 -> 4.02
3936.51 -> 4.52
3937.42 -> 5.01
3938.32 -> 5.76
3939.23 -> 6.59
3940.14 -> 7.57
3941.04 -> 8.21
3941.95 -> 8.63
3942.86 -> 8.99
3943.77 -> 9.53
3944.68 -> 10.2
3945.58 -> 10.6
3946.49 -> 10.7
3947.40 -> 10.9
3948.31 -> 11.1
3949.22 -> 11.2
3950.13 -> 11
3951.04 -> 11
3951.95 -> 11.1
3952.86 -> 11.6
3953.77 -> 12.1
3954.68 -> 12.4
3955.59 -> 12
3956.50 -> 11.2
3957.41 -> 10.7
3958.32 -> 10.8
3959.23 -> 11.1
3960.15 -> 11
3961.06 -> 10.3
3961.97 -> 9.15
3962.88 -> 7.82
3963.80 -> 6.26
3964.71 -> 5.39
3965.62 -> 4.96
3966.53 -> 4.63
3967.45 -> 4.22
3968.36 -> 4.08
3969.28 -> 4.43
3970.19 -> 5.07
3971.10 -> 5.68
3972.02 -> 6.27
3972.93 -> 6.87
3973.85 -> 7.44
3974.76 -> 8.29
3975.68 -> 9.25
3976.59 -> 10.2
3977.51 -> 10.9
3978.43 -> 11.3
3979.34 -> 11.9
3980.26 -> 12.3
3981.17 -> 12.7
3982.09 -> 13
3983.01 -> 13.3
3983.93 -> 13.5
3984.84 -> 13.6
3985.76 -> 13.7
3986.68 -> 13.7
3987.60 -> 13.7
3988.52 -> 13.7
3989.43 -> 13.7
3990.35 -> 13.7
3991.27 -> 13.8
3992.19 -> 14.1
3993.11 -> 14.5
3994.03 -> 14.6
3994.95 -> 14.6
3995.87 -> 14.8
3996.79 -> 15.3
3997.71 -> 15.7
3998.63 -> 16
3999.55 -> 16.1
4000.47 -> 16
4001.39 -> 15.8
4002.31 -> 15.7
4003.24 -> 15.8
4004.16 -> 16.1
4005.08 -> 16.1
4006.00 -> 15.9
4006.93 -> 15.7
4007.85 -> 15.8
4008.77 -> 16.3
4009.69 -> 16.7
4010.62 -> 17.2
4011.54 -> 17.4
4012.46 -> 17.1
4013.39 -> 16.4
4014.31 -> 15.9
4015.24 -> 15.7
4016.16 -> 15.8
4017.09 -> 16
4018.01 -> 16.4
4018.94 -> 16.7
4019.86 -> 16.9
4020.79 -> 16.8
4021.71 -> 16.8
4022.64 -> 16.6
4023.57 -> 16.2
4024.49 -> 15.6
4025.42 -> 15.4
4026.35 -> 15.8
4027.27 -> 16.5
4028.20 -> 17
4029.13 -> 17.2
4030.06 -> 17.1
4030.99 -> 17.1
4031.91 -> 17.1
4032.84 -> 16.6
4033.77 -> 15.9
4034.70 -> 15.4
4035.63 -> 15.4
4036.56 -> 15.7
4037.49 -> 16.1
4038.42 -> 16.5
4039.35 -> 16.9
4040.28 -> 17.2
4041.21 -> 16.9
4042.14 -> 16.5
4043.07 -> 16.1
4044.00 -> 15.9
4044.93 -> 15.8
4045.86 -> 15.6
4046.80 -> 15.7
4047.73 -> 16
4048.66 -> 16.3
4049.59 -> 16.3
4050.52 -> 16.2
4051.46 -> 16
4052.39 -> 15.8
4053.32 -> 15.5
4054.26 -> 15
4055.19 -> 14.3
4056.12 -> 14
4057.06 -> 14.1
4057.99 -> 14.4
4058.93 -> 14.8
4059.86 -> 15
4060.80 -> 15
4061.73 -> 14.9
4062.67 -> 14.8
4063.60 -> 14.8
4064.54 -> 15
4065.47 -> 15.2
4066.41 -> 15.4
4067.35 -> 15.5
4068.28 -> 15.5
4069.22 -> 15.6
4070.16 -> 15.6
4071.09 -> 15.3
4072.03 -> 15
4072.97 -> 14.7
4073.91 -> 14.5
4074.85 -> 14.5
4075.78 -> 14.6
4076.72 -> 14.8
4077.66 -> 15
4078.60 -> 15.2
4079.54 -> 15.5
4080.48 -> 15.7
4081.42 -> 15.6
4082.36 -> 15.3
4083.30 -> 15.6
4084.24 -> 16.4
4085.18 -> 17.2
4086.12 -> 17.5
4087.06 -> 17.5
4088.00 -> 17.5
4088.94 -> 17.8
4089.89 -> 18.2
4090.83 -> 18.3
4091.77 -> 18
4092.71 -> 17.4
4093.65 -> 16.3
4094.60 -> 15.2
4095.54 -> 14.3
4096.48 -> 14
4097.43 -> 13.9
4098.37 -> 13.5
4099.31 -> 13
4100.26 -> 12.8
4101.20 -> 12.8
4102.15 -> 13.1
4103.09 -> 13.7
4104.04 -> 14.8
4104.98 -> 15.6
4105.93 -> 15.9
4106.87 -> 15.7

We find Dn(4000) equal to 1.89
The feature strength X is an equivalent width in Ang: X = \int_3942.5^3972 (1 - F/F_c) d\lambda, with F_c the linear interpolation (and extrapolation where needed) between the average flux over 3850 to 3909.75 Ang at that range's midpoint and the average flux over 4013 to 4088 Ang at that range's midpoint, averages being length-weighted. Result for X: 7.4 Ang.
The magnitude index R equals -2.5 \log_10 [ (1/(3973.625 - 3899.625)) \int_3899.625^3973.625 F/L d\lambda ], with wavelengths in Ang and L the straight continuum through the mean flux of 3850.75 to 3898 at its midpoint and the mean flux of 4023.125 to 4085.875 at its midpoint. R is 0.20 mag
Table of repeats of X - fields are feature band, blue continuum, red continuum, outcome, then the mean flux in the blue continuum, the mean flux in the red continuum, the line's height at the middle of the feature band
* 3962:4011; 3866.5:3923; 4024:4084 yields 5.19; 10.2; 15.6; 13.3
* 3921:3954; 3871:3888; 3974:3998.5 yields 8.39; 8.66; 13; 11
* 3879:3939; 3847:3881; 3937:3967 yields -4.12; 8.26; 9.38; 8.83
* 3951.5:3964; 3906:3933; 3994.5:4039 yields 1.80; 10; 16.2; 12.4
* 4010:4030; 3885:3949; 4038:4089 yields -3.87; 9.52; 15.6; 13.8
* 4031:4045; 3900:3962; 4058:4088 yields -2.31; 9.71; 15.4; 14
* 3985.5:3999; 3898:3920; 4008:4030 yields 0.78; 11.5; 16.5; 15.3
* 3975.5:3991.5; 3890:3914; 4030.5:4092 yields 0.99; 11.2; 15.8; 13.5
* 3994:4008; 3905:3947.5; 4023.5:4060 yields -2.22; 9.07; 15.9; 13.5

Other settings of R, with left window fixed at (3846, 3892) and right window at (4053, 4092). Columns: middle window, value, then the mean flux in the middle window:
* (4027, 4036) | -0.17 mag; 16.5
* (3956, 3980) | 0.42 mag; 8.09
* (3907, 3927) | -0.13 mag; 11.3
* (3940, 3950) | 0.12 mag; 9.9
